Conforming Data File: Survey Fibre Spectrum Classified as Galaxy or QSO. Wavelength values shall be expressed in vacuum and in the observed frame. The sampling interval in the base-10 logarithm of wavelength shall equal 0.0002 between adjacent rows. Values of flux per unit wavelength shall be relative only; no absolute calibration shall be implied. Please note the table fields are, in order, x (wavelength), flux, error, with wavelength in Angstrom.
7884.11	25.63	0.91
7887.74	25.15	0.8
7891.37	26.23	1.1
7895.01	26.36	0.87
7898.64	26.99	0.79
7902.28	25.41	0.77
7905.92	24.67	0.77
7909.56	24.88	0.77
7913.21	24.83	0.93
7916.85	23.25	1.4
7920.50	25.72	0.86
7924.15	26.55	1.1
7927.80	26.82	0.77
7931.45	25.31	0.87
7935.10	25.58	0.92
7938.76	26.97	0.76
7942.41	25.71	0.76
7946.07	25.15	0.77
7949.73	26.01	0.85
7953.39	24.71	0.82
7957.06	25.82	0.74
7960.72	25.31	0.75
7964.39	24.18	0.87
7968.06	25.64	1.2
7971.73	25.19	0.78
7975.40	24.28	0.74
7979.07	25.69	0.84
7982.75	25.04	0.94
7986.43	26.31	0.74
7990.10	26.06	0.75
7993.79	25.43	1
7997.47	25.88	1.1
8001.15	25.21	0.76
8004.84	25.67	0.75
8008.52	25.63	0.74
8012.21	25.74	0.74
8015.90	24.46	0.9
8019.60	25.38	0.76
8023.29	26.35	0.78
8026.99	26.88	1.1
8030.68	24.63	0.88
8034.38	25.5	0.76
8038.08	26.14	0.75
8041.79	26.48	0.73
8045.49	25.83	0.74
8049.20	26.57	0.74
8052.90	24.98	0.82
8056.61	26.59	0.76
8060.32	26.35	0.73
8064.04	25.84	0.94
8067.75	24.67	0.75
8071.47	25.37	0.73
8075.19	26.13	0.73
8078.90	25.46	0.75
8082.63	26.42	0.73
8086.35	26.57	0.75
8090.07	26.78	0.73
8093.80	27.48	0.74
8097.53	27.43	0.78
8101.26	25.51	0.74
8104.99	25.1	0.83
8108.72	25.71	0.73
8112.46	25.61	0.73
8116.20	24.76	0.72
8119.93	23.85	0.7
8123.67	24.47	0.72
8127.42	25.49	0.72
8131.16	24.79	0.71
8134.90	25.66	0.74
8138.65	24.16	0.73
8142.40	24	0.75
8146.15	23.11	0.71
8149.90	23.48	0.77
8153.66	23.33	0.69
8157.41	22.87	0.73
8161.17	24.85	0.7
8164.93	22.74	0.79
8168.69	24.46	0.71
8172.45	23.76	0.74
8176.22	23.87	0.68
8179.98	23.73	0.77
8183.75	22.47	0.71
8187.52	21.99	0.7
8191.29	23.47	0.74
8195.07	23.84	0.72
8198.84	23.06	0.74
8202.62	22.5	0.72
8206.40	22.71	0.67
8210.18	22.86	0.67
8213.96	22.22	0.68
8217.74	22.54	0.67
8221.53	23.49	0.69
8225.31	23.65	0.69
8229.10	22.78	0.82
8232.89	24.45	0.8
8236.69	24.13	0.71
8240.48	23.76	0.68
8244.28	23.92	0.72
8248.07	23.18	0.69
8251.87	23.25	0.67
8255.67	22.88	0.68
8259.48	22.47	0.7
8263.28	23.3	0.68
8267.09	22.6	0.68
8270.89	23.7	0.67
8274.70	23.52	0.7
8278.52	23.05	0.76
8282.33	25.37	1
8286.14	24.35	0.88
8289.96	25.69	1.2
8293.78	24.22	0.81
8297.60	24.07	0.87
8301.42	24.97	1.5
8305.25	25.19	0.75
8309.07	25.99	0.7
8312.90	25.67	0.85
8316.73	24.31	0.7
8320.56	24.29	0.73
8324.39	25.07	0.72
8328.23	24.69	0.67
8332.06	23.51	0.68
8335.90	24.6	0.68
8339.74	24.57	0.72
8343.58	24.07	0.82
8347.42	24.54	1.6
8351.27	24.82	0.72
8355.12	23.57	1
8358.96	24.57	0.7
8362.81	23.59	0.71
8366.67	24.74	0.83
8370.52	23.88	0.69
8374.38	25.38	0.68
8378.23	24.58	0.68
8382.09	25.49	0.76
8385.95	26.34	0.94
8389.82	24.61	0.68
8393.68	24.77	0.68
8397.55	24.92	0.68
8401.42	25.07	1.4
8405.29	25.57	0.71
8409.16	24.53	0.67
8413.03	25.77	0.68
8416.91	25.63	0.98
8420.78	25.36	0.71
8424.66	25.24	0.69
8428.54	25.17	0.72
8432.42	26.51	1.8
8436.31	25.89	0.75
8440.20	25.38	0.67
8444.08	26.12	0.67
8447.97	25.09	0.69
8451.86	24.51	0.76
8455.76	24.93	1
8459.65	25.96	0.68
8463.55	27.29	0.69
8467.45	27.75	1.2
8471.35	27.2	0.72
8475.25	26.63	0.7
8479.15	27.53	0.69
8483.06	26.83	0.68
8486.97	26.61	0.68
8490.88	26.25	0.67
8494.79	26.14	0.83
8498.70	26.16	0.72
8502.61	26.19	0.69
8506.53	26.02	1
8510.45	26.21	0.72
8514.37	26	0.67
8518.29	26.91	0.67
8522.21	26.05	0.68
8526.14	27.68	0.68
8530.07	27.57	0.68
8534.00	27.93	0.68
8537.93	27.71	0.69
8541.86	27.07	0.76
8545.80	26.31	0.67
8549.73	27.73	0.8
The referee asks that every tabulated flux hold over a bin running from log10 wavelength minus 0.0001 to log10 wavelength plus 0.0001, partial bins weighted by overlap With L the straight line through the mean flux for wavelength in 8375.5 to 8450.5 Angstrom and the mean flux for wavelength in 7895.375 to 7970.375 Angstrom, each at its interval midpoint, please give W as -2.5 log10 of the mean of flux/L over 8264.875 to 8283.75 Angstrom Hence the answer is 0.08 mag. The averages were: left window 25.5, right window 25.4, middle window 23.6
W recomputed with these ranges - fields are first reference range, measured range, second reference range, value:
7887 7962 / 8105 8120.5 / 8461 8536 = 0.04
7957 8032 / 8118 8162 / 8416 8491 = 0.07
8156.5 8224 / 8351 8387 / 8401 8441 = 0.01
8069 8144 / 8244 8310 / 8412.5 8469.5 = 0.07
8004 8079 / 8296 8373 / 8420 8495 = 0.06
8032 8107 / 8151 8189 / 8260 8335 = 0.08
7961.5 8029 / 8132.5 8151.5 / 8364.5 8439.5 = 0.06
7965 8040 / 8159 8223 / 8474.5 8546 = 0.12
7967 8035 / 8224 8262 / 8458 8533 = 0.12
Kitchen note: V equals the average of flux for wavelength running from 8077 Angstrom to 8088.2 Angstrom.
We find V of 26.2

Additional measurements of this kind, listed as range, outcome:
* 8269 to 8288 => 24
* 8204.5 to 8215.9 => 22.6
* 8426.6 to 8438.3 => 25.8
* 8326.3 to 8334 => 24.1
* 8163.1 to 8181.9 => 23.7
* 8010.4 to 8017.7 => 25.1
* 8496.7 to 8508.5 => 26.1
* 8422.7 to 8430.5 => 25.2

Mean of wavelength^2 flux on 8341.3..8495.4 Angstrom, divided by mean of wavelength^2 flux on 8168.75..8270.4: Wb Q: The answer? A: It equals 1.2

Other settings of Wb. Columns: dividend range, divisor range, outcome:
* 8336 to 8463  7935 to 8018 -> 1.09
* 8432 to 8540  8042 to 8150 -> 1.14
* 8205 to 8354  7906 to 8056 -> 1.01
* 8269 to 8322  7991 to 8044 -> 1.03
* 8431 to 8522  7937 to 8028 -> 1.16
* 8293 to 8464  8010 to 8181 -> 1.06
